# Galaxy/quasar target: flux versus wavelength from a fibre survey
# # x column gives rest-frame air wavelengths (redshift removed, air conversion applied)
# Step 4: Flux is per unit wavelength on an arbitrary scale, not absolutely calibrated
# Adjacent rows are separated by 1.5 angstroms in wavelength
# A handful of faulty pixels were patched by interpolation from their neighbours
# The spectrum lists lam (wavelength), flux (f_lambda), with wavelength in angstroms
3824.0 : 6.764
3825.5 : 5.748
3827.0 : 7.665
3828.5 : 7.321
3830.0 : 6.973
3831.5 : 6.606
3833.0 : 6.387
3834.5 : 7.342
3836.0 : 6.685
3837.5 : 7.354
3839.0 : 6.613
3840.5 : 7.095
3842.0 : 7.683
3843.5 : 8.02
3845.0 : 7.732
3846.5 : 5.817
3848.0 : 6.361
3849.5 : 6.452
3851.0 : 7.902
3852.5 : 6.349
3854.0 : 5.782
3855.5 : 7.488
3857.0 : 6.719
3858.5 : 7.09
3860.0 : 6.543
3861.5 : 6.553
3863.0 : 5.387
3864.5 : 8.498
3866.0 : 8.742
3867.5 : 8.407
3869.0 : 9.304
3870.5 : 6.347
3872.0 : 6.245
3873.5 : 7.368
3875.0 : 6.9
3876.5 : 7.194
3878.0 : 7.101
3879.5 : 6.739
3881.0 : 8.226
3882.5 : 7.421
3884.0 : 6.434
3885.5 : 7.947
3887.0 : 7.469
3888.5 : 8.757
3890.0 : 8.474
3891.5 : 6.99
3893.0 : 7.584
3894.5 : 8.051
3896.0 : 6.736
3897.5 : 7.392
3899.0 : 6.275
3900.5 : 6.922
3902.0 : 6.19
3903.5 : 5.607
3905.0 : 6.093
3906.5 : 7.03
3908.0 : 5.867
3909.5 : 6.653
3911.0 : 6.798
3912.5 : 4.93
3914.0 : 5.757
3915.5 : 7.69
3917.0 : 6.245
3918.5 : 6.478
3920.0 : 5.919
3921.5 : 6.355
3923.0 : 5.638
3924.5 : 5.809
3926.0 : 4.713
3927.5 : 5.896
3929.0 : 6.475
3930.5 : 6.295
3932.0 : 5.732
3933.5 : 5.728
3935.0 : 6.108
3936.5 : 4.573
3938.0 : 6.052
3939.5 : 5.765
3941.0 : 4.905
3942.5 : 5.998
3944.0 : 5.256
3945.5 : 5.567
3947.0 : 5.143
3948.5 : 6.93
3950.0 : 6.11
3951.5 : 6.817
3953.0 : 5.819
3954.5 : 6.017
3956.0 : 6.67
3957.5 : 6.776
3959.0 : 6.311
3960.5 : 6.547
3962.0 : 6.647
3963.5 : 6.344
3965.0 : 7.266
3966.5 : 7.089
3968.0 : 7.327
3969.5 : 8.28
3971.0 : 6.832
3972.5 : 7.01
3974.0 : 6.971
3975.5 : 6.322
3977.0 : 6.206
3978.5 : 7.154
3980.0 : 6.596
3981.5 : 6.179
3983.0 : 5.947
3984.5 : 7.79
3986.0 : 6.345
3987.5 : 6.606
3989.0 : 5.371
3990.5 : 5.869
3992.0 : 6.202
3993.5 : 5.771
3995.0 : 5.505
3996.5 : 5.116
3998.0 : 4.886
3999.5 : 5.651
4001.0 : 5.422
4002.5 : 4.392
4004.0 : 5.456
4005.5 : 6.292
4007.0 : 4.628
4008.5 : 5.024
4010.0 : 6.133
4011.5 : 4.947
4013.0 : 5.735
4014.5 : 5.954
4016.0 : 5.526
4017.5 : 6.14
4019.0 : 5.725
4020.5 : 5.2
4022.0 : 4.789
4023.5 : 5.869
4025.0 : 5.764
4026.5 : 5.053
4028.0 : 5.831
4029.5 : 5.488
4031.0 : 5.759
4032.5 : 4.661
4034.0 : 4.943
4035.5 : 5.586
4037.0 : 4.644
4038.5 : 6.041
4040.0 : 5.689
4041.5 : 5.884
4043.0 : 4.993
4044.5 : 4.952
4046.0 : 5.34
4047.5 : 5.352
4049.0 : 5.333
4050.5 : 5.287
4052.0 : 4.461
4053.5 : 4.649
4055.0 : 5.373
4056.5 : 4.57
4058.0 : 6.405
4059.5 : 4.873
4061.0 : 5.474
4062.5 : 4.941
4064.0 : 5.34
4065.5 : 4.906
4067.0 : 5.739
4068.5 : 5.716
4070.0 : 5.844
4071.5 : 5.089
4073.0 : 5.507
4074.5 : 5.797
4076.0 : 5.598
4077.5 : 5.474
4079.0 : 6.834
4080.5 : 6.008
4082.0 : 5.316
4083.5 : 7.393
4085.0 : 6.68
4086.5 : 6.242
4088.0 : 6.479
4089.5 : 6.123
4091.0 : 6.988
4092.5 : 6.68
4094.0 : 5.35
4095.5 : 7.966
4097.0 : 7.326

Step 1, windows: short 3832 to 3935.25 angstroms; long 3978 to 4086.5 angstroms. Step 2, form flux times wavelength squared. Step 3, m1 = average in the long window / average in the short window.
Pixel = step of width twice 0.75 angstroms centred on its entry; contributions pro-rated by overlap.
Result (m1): 0.88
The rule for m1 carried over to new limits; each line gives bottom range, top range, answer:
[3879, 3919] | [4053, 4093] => 0.91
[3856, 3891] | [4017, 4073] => 0.79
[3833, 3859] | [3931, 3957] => 0.88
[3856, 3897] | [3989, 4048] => 0.79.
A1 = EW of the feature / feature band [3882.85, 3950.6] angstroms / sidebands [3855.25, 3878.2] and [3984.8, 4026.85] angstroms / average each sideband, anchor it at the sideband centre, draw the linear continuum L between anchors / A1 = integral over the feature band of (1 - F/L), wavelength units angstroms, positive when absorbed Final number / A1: 3.16 angstroms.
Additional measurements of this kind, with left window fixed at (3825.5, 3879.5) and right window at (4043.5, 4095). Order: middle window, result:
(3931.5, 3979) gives 0.51 angstroms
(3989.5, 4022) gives 3.12 angstroms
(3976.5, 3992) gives -0.47 angstroms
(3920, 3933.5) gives 1.48 angstroms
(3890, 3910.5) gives -0.09 angstroms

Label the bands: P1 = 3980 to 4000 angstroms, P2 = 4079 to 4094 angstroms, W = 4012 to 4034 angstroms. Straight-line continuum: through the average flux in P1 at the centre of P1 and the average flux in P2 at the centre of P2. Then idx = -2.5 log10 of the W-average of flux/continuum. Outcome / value 0.11 mag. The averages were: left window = 5.97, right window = 6.4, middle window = 5.51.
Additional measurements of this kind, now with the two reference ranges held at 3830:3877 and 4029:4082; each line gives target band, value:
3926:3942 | 0.12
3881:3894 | -0.14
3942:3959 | 0.03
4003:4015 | 0.05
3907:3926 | 0.07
